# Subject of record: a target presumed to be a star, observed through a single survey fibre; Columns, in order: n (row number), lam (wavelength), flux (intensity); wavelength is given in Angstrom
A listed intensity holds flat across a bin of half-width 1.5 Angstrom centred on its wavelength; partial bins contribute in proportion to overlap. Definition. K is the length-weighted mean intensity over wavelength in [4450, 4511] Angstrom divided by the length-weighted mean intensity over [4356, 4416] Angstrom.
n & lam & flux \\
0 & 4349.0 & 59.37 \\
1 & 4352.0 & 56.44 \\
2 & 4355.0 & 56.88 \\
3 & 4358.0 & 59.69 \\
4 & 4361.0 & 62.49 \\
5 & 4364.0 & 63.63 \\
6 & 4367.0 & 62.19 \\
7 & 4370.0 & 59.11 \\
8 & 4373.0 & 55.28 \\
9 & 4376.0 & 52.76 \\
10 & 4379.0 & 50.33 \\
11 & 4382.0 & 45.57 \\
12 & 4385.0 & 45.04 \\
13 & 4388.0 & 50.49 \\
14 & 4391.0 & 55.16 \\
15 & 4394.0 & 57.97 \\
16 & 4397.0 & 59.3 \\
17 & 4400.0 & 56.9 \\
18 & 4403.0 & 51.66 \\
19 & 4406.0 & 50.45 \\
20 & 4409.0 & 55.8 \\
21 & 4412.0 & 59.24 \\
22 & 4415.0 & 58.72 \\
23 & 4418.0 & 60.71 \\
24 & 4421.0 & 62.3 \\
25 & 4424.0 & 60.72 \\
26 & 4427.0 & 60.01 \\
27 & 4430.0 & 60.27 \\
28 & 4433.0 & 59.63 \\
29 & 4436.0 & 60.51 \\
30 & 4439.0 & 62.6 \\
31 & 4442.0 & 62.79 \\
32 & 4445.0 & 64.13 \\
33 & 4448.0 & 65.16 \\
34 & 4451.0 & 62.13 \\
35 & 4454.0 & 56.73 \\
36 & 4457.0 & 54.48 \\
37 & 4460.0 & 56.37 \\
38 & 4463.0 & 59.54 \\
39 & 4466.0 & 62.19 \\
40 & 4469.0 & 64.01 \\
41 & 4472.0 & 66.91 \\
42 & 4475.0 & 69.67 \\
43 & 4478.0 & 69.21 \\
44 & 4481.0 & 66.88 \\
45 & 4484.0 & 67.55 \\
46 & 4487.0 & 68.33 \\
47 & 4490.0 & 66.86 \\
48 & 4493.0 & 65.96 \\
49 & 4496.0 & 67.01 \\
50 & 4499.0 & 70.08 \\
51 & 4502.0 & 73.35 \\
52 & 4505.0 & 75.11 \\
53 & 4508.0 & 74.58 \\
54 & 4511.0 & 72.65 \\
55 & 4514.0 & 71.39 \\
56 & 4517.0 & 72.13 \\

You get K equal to 1.19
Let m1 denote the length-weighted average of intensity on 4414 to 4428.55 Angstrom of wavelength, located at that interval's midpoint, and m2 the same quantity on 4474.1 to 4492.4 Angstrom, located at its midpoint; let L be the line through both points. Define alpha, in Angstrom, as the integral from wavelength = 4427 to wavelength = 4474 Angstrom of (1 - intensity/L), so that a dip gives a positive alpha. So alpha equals 2.04 Angstrom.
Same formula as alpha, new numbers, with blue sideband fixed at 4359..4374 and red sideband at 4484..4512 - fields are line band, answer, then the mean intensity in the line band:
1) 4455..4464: 1.44 Angstrom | 56.6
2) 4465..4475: 0.43 Angstrom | 65.3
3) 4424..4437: 1.03 Angstrom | 60.2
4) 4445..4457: 1.07 Angstrom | 60.8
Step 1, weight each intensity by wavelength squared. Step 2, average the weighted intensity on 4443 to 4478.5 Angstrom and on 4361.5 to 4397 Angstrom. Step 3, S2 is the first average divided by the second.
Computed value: 1.18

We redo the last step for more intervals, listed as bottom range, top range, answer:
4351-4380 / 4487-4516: 1.30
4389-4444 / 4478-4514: 1.24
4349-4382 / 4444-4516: 1.22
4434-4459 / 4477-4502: 1.14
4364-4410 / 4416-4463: 1.14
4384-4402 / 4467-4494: 1.29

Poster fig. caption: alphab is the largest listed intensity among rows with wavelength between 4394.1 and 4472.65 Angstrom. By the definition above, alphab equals 66.91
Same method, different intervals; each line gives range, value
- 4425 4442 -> 62.79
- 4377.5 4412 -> 59.3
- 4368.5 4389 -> 59.11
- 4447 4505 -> 75.11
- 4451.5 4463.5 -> 59.54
